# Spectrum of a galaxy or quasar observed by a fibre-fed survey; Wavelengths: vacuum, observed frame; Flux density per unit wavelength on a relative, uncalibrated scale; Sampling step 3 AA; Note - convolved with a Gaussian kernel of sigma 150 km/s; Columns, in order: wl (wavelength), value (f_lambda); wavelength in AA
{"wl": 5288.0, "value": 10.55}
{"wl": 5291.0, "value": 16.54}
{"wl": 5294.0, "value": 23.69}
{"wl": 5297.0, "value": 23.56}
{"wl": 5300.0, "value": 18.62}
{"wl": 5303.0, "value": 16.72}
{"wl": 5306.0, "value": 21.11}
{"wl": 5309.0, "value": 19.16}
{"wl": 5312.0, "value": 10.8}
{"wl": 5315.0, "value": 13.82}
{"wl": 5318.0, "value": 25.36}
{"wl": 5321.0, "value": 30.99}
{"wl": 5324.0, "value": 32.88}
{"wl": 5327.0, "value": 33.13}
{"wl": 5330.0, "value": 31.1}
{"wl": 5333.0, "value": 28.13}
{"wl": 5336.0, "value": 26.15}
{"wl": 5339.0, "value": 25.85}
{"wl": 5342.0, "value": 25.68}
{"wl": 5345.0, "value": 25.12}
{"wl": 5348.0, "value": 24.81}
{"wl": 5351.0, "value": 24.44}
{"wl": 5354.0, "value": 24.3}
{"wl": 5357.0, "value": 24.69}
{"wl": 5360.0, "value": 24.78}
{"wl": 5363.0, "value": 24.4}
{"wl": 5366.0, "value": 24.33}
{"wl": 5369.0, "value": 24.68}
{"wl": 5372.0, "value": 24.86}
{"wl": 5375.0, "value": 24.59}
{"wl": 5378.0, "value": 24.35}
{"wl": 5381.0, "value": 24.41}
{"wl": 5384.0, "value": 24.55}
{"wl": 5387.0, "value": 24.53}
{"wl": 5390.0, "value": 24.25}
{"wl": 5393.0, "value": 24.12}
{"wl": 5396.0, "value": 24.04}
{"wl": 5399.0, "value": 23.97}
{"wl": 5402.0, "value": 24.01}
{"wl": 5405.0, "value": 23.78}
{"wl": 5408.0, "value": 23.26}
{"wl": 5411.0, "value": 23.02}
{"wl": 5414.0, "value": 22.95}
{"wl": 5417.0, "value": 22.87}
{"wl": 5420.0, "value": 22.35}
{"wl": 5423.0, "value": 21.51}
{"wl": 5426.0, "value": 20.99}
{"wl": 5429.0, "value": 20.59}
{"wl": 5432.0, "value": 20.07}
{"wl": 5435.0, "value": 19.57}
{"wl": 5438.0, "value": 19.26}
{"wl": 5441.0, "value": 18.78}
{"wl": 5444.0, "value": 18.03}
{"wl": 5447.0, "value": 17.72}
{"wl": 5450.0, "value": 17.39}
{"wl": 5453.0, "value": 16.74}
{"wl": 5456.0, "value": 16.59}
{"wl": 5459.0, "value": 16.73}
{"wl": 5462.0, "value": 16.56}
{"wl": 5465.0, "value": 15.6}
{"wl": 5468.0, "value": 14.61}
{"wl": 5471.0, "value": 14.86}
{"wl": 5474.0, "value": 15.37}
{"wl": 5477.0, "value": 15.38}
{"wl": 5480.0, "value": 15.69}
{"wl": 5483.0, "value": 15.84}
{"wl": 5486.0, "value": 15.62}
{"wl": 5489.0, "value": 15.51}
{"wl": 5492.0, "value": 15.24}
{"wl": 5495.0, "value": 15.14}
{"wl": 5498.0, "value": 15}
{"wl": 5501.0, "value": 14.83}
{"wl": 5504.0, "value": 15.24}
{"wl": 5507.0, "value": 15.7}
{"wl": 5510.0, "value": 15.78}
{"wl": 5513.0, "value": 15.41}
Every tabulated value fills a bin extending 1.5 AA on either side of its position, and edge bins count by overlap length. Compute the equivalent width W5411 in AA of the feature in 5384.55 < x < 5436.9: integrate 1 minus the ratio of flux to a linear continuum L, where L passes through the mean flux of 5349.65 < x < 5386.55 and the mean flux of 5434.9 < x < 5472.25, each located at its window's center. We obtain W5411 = -4.8 AA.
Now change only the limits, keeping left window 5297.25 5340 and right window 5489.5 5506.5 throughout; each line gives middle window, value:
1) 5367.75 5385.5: -3.01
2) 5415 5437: -2.95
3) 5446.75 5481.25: 1.55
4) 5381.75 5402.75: -4.11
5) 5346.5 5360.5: -1.56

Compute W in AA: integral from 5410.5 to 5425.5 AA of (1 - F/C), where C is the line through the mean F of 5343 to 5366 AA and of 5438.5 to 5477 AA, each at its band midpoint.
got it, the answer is -2.1 AA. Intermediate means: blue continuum 24.7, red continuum 16.6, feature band 22.4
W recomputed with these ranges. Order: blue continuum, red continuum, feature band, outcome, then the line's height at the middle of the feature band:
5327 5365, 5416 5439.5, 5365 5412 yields -1.7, 23.4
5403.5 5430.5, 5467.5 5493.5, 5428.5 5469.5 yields 2.6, 18.8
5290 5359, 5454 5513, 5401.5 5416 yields -2.9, 19.4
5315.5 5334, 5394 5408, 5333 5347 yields 1.2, 28.3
